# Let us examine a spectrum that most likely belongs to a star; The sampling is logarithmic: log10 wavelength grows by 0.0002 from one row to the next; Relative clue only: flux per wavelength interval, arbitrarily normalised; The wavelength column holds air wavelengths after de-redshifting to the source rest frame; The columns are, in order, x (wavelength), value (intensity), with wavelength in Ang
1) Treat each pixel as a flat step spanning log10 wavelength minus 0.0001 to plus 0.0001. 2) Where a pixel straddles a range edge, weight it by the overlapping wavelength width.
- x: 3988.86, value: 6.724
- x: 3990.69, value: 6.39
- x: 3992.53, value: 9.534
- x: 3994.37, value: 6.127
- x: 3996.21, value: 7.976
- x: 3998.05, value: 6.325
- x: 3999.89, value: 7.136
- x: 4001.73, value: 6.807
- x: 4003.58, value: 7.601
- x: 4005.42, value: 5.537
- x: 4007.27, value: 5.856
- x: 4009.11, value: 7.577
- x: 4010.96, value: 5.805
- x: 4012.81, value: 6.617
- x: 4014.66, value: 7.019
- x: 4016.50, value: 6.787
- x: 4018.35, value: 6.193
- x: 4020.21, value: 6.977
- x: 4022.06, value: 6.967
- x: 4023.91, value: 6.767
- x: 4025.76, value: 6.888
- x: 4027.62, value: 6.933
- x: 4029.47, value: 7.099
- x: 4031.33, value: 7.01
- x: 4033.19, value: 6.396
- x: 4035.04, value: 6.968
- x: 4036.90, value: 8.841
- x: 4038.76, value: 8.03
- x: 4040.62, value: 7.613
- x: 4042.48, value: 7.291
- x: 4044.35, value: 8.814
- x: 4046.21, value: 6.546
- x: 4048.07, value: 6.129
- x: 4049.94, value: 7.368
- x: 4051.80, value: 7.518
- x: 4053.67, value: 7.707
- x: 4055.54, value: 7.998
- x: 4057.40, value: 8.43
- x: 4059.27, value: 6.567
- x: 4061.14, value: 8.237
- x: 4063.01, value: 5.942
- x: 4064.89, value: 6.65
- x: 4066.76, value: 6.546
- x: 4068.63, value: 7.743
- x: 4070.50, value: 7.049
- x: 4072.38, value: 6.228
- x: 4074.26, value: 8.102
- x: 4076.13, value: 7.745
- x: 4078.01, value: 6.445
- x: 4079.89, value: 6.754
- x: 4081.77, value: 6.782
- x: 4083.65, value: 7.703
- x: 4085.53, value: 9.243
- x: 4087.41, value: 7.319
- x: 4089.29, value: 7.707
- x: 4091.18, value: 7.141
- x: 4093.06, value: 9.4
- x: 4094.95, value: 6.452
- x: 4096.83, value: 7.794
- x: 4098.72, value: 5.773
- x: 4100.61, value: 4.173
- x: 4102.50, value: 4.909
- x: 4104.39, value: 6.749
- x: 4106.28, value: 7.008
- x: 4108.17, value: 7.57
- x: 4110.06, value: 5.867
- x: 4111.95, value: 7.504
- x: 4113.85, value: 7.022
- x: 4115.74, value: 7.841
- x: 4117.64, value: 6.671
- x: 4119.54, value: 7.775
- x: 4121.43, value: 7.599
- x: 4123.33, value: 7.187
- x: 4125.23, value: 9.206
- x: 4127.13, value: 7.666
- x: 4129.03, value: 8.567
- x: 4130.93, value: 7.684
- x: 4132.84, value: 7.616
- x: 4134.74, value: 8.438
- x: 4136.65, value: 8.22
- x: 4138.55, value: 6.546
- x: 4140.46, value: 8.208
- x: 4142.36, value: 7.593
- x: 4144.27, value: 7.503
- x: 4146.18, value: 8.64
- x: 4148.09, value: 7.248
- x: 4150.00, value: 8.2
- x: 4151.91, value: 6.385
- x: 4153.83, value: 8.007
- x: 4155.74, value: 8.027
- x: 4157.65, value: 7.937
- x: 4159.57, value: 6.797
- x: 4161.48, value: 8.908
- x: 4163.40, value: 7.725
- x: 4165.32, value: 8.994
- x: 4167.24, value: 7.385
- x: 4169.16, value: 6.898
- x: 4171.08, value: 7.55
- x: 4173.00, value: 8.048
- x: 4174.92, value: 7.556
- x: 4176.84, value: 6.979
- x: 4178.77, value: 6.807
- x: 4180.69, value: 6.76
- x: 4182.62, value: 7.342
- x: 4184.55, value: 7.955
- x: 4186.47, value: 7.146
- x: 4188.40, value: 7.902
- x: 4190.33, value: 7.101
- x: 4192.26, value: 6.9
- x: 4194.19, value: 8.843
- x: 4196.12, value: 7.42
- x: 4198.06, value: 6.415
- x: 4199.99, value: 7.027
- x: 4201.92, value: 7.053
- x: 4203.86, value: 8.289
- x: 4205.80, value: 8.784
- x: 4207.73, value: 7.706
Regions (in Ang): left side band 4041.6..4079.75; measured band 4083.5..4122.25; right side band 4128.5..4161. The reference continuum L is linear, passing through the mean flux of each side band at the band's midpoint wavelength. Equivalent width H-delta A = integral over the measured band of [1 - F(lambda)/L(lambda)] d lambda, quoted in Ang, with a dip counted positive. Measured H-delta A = 2.1 Ang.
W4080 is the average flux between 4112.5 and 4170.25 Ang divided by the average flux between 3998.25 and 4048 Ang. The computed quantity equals 1.1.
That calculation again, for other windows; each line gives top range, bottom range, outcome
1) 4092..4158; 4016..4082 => 1.03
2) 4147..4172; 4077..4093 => 1.03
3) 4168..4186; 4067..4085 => 1.02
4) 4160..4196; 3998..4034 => 1.13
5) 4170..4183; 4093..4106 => 1.16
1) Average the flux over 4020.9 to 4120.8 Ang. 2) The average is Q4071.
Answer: 7.17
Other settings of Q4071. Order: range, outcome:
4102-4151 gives 7.53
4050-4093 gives 7.39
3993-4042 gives 6.95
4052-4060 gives 7.69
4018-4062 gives 7.32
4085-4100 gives 7.48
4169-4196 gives 7.43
